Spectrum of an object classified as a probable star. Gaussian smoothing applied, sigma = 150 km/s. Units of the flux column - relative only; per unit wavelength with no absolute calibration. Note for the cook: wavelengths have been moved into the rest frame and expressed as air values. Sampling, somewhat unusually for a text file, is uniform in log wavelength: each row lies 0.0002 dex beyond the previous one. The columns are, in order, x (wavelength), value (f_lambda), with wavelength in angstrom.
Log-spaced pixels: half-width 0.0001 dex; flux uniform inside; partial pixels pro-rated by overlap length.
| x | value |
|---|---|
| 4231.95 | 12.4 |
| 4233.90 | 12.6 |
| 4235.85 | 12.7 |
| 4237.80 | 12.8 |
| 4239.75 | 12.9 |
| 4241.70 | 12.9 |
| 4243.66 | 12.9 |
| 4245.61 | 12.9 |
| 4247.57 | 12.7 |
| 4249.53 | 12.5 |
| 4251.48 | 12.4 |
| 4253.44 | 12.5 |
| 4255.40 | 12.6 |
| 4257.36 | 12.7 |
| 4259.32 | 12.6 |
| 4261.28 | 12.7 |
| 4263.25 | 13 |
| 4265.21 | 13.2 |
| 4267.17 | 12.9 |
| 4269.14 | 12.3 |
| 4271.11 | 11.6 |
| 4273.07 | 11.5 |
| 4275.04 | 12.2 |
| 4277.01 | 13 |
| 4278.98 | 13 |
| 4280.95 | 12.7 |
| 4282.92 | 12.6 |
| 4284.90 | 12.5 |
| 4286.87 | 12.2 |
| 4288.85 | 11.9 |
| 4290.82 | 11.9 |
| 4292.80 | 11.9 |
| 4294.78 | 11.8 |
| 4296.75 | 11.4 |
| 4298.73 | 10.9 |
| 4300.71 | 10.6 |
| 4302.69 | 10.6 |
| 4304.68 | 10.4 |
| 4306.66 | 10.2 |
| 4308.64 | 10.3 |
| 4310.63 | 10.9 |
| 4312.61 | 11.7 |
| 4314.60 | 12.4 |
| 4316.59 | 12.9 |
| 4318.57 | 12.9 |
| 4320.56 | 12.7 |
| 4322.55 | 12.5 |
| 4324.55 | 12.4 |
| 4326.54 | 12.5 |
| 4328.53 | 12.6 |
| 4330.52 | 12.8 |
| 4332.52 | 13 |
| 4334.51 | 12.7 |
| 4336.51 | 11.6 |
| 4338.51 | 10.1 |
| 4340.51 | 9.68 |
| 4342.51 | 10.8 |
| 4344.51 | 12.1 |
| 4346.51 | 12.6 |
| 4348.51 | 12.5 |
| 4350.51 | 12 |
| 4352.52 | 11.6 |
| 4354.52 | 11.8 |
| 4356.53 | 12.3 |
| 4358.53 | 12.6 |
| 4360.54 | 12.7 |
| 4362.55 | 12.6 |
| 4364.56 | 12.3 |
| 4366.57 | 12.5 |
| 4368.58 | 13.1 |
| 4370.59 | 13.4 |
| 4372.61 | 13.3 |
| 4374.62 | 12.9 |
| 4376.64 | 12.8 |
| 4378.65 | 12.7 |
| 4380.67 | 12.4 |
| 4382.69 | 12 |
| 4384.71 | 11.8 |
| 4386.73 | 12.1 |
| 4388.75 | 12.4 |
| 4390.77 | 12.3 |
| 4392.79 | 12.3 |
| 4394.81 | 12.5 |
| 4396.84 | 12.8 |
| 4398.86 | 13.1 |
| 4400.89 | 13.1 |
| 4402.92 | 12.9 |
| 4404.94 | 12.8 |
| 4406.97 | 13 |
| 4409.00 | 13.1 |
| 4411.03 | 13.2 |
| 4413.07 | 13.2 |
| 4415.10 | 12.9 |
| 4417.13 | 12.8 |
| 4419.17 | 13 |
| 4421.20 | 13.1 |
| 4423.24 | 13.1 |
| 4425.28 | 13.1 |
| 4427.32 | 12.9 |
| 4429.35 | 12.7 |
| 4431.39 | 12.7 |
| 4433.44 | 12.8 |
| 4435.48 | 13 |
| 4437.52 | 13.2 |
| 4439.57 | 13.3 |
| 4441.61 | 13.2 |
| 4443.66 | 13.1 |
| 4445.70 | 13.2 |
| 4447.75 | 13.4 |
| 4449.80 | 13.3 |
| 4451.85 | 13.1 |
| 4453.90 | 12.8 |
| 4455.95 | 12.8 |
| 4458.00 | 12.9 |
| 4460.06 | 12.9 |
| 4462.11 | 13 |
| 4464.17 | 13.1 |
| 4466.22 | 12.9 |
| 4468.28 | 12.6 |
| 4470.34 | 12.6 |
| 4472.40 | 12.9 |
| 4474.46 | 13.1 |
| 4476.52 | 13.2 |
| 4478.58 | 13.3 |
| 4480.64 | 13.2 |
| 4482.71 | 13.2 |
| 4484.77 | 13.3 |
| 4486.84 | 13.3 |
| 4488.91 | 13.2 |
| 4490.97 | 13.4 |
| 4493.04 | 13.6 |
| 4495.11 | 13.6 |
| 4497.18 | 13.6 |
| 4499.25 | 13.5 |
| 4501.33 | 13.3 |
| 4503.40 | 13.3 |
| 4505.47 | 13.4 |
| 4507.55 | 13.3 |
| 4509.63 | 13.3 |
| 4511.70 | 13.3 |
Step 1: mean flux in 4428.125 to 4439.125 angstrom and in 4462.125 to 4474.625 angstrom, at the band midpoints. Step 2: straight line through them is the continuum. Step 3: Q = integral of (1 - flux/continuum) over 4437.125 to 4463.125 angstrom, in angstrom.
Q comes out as -0.42 angstrom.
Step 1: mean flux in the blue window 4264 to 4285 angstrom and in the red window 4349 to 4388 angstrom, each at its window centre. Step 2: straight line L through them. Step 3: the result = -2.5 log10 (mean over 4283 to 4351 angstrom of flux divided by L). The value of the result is 0.064 mag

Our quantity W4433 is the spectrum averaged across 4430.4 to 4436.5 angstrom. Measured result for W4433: 12.8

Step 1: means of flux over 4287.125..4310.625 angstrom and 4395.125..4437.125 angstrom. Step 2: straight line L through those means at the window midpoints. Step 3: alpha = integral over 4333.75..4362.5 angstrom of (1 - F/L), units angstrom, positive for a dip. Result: 0.2 angstrom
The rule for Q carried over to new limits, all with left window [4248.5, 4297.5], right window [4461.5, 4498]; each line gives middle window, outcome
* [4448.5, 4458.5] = 0.06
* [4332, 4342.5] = 1.12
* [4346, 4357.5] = 0.52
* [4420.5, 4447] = -0.07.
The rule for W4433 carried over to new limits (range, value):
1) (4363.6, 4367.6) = 12.4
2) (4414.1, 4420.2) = 12.9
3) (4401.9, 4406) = 12.9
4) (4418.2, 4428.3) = 13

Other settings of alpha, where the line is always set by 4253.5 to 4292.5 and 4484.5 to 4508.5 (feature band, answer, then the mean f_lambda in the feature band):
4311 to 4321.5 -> 0.2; 12.4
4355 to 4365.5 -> 0.3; 12.5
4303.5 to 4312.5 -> 1.5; 10.6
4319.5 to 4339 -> 0.5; 12.3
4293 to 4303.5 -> 1.2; 11.1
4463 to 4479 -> 0.4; 12.9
